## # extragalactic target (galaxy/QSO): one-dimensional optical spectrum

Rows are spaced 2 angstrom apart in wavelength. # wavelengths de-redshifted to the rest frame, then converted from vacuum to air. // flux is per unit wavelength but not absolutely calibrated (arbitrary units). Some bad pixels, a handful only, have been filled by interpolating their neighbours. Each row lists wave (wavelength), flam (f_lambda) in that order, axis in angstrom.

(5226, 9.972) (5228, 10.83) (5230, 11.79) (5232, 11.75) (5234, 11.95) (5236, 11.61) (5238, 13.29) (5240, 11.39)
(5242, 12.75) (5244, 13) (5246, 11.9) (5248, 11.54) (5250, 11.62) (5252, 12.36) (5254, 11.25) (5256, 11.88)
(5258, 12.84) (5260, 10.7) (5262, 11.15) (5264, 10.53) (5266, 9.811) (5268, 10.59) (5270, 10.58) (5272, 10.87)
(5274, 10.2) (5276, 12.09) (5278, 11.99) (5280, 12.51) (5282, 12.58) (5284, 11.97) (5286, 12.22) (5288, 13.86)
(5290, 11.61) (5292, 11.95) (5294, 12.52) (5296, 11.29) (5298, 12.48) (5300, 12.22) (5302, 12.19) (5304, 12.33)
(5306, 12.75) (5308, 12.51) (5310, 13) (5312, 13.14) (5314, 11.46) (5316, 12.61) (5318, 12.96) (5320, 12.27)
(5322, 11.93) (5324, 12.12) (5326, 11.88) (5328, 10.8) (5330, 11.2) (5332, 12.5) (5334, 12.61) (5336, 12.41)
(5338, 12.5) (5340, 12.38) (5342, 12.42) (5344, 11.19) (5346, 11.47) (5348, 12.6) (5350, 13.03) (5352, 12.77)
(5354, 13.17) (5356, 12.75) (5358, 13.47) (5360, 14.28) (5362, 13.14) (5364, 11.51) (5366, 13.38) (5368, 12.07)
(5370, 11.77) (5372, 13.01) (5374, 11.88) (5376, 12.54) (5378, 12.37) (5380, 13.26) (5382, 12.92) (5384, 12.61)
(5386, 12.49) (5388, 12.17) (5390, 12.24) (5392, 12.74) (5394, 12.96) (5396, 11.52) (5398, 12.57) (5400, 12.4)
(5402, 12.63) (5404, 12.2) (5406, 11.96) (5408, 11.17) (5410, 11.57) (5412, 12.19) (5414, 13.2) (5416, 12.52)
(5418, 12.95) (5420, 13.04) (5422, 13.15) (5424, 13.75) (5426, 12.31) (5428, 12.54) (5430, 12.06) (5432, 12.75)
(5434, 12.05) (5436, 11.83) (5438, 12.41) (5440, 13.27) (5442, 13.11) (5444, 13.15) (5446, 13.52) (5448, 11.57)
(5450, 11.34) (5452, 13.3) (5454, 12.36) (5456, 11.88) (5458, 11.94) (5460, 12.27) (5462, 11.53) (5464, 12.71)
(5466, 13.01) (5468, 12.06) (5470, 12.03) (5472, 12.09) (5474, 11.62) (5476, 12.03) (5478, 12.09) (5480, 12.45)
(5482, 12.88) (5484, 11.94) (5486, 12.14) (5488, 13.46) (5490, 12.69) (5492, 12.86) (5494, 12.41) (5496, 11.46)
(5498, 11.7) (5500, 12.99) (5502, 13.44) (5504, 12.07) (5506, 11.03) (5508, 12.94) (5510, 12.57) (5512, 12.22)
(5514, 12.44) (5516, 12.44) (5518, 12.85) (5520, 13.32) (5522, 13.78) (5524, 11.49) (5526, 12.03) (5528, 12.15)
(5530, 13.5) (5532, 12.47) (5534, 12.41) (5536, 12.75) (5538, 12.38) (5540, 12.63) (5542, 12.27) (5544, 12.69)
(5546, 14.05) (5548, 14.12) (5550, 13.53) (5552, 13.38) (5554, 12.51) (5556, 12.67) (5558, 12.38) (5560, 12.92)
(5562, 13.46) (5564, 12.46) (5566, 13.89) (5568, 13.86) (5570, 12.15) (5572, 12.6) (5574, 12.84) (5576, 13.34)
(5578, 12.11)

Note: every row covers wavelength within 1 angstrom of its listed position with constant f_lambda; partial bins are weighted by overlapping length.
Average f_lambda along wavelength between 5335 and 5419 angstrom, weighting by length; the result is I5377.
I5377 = 12.5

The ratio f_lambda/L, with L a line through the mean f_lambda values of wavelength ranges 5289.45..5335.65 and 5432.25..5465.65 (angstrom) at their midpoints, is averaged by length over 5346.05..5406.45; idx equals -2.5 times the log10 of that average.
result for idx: -0.03 mag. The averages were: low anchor 12.2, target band 12.6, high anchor 12.4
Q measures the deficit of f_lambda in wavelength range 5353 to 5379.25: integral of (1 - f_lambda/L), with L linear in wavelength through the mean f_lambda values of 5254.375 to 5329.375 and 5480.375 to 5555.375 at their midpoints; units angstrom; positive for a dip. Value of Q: -1.26 angstrom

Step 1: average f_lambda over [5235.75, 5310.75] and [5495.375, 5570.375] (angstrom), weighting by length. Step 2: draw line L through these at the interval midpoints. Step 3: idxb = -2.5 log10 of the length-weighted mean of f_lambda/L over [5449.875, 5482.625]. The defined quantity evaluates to 0.03 mag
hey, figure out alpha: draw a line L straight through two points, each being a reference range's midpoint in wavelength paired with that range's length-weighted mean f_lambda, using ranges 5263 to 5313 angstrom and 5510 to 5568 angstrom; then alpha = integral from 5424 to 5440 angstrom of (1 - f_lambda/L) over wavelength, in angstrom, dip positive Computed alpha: 0.0 angstrom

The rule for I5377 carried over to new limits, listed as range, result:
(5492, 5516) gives 12.3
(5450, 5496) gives 12.3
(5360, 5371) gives 12.5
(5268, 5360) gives 12.2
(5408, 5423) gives 12.6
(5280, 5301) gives 12.3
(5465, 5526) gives 12.4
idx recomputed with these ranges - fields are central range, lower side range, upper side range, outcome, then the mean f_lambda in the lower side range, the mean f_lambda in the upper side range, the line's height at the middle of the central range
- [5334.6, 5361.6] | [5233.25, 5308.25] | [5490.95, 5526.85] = -0.05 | 11.9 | 12.4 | 12.1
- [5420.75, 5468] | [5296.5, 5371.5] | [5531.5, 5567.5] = 0.02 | 12.4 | 13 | 12.7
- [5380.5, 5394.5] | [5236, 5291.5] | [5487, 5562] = -0.04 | 11.7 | 12.7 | 12.2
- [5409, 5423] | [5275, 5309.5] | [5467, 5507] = -0.03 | 12.3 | 12.3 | 12.3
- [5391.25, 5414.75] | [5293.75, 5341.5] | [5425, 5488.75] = 0.01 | 12.3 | 12.4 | 12.3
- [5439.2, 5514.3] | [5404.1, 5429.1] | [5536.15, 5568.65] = 0.03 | 12.5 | 13.1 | 12.8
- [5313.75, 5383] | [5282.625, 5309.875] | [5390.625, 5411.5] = -0.02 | 12.3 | 12.2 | 12.3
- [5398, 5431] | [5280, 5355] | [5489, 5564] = 0.00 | 12.3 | 12.7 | 12.5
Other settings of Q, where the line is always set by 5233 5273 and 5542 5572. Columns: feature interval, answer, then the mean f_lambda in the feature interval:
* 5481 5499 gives 0.5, 12.4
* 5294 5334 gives -1.1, 12.2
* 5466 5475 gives 0.4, 12.1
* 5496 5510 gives 0.6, 12.3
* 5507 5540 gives 0.8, 12.6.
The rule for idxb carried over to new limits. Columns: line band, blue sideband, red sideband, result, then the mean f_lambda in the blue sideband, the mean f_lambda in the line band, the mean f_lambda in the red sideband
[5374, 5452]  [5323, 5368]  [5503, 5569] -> 0.00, 12.4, 12.5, 12.8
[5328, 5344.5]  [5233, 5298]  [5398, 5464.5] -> 0.00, 11.8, 12.1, 12.4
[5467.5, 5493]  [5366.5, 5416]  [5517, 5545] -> 0.02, 12.4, 12.3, 12.6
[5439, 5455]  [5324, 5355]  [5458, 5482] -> -0.04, 12.2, 12.7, 12.2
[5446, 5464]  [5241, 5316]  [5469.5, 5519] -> 0.01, 11.9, 12.1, 12.4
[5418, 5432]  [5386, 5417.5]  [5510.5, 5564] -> -0.04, 12.3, 12.8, 12.8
